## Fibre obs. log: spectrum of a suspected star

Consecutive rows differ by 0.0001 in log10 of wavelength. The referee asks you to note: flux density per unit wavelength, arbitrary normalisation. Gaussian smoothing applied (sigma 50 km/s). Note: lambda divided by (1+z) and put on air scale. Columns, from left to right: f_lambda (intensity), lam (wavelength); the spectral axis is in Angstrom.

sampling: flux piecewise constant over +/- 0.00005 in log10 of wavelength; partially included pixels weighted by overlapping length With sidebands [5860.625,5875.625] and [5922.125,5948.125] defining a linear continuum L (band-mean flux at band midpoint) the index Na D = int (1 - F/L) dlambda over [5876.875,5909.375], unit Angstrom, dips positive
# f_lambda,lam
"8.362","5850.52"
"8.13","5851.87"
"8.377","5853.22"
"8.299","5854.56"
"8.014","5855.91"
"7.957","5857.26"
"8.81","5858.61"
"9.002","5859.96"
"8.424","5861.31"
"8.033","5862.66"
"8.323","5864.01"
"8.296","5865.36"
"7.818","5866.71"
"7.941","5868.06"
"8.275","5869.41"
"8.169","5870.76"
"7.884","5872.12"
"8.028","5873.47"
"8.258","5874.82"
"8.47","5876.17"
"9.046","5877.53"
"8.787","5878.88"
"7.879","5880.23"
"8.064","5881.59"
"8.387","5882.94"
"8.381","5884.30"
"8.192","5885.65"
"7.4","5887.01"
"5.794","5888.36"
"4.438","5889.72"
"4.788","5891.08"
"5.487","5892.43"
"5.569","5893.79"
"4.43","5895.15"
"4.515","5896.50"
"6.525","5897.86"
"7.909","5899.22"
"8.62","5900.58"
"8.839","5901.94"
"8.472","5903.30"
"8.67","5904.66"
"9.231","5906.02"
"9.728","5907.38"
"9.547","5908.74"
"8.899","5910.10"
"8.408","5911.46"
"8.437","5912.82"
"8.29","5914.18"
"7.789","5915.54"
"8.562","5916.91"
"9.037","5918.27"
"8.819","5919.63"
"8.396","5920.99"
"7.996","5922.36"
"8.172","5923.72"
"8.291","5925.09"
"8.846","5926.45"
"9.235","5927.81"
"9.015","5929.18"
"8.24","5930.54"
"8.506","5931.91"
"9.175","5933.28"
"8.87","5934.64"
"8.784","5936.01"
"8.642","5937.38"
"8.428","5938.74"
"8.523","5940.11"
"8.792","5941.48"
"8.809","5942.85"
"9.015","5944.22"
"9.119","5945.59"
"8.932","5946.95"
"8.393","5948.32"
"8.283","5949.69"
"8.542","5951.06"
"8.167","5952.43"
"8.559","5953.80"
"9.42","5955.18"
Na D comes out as 3.5 Angstrom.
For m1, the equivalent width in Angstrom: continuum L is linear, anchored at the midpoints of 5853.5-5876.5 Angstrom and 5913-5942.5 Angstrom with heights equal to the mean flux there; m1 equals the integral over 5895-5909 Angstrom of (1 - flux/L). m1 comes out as 0.8 Angstrom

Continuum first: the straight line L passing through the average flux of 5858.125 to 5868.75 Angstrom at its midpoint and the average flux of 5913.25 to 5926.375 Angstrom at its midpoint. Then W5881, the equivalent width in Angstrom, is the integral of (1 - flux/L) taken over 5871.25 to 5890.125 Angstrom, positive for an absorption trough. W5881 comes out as 1.1 Angstrom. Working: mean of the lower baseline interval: 8.32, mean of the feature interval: 7.84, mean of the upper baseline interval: 8.4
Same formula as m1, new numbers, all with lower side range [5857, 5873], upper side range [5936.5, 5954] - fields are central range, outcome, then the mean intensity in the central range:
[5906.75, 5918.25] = -0.33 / 8.72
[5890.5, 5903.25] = 3.02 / 6.42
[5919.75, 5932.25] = 0.01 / 8.54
